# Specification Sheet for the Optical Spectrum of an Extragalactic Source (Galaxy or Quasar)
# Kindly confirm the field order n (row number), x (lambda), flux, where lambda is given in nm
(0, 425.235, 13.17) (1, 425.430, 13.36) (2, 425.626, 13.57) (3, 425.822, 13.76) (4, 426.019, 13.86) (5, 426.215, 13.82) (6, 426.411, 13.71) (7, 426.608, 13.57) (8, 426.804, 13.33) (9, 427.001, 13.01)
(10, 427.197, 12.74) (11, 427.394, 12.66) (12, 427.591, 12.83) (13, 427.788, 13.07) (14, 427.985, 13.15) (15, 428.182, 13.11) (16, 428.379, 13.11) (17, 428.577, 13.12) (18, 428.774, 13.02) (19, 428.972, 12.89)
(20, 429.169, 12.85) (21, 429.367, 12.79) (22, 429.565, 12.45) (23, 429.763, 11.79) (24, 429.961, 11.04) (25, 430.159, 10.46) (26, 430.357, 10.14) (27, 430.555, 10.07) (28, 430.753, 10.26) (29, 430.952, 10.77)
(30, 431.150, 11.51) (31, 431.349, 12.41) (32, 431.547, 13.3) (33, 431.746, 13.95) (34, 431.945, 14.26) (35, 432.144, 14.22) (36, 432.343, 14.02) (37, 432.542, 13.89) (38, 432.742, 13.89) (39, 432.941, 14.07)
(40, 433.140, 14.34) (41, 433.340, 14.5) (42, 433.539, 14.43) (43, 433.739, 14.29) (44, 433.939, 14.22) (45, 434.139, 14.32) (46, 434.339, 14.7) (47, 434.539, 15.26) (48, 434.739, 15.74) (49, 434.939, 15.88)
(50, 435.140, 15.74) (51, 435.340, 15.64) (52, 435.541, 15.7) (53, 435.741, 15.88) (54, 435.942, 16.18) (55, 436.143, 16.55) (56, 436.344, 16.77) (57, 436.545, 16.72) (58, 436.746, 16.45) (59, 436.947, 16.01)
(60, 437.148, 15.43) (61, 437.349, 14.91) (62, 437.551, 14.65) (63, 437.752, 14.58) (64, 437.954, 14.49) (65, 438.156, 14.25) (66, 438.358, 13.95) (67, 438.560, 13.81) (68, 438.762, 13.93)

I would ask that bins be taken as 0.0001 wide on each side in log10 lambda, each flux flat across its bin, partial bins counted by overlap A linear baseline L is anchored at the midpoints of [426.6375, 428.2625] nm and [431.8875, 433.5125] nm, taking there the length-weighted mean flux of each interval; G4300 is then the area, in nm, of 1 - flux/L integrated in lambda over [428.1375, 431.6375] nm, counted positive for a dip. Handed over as 0.42 nm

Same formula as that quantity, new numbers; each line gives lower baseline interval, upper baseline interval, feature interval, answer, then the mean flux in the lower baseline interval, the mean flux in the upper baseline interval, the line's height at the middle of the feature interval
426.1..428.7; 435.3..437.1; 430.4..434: 0.40 nm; 13.2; 16.2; 14.8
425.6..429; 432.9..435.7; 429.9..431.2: 0.32 nm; 13.2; 15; 14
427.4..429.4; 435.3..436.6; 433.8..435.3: 0.05 nm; 13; 16.2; 15.6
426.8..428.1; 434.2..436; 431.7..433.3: 0.06 nm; 12.9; 15.6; 14.7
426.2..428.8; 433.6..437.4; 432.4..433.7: 0.06 nm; 13.1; 15.6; 14.8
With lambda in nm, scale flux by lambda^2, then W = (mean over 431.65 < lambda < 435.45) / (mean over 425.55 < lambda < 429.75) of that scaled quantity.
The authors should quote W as 1.14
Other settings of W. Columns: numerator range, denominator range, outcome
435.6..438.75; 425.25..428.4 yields 1.21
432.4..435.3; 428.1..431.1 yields 1.26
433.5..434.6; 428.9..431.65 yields 1.27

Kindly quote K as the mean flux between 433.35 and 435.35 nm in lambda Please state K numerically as 15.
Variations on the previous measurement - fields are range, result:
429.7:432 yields 11.6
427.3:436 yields 13.4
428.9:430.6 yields 11.6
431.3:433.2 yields 13.9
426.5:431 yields 12.3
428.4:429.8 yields 12.8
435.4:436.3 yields 16.1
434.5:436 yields 15.8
